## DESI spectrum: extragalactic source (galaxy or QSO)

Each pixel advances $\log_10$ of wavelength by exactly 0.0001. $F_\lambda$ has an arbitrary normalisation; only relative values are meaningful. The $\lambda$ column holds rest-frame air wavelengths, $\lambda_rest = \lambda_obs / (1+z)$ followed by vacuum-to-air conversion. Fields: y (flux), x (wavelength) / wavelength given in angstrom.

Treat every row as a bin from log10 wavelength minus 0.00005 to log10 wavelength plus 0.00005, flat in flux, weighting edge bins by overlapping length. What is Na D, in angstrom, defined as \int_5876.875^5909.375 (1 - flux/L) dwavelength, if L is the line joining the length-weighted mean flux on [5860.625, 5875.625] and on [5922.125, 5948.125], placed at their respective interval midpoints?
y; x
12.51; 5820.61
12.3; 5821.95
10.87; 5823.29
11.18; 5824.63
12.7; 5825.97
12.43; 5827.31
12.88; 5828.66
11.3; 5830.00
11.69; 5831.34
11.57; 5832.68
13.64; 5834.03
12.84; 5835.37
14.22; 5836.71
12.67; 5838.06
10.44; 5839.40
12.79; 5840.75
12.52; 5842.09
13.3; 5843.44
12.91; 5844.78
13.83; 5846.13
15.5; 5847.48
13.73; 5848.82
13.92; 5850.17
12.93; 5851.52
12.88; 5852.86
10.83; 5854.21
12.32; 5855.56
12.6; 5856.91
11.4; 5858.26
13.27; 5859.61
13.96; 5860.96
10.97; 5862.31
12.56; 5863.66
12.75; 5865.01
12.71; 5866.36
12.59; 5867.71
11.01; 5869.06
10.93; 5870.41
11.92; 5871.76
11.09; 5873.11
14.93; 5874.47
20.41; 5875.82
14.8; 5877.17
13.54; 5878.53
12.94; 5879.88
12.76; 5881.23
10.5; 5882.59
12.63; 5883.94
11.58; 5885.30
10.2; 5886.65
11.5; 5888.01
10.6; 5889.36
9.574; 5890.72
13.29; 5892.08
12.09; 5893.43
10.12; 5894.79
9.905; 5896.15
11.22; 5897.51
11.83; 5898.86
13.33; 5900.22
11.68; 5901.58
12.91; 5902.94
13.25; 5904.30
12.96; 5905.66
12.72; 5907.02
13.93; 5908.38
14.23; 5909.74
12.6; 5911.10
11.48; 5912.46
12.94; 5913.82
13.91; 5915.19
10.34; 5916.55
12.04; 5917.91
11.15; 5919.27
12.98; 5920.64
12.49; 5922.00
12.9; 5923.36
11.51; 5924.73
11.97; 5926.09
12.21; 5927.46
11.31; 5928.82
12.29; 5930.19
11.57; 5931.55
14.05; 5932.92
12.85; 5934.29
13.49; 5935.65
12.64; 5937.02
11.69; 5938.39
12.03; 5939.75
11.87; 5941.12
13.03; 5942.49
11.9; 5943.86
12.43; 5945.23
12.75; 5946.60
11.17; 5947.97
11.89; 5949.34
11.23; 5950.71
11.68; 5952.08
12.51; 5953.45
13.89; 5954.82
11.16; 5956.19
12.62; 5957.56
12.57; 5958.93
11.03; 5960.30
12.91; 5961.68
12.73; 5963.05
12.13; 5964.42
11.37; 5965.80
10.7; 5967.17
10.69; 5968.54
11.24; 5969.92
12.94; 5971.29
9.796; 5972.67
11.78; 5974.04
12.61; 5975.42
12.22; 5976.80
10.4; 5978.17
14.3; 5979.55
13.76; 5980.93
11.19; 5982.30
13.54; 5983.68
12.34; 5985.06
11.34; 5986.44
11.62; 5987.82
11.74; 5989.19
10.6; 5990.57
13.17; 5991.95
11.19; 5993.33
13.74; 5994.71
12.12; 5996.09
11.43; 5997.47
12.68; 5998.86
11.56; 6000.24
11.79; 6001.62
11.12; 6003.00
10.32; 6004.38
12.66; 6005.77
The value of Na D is 1.0 angstrom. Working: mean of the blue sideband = 12.5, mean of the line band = 12.1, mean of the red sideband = 12.3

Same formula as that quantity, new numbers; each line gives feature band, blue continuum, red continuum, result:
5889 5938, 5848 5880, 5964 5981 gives 0.69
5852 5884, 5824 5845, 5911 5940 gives -0.99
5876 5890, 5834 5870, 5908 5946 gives 0.23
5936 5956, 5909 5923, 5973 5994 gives 0.15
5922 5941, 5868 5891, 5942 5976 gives -0.34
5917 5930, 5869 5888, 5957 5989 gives 0.40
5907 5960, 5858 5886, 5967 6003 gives 0.04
